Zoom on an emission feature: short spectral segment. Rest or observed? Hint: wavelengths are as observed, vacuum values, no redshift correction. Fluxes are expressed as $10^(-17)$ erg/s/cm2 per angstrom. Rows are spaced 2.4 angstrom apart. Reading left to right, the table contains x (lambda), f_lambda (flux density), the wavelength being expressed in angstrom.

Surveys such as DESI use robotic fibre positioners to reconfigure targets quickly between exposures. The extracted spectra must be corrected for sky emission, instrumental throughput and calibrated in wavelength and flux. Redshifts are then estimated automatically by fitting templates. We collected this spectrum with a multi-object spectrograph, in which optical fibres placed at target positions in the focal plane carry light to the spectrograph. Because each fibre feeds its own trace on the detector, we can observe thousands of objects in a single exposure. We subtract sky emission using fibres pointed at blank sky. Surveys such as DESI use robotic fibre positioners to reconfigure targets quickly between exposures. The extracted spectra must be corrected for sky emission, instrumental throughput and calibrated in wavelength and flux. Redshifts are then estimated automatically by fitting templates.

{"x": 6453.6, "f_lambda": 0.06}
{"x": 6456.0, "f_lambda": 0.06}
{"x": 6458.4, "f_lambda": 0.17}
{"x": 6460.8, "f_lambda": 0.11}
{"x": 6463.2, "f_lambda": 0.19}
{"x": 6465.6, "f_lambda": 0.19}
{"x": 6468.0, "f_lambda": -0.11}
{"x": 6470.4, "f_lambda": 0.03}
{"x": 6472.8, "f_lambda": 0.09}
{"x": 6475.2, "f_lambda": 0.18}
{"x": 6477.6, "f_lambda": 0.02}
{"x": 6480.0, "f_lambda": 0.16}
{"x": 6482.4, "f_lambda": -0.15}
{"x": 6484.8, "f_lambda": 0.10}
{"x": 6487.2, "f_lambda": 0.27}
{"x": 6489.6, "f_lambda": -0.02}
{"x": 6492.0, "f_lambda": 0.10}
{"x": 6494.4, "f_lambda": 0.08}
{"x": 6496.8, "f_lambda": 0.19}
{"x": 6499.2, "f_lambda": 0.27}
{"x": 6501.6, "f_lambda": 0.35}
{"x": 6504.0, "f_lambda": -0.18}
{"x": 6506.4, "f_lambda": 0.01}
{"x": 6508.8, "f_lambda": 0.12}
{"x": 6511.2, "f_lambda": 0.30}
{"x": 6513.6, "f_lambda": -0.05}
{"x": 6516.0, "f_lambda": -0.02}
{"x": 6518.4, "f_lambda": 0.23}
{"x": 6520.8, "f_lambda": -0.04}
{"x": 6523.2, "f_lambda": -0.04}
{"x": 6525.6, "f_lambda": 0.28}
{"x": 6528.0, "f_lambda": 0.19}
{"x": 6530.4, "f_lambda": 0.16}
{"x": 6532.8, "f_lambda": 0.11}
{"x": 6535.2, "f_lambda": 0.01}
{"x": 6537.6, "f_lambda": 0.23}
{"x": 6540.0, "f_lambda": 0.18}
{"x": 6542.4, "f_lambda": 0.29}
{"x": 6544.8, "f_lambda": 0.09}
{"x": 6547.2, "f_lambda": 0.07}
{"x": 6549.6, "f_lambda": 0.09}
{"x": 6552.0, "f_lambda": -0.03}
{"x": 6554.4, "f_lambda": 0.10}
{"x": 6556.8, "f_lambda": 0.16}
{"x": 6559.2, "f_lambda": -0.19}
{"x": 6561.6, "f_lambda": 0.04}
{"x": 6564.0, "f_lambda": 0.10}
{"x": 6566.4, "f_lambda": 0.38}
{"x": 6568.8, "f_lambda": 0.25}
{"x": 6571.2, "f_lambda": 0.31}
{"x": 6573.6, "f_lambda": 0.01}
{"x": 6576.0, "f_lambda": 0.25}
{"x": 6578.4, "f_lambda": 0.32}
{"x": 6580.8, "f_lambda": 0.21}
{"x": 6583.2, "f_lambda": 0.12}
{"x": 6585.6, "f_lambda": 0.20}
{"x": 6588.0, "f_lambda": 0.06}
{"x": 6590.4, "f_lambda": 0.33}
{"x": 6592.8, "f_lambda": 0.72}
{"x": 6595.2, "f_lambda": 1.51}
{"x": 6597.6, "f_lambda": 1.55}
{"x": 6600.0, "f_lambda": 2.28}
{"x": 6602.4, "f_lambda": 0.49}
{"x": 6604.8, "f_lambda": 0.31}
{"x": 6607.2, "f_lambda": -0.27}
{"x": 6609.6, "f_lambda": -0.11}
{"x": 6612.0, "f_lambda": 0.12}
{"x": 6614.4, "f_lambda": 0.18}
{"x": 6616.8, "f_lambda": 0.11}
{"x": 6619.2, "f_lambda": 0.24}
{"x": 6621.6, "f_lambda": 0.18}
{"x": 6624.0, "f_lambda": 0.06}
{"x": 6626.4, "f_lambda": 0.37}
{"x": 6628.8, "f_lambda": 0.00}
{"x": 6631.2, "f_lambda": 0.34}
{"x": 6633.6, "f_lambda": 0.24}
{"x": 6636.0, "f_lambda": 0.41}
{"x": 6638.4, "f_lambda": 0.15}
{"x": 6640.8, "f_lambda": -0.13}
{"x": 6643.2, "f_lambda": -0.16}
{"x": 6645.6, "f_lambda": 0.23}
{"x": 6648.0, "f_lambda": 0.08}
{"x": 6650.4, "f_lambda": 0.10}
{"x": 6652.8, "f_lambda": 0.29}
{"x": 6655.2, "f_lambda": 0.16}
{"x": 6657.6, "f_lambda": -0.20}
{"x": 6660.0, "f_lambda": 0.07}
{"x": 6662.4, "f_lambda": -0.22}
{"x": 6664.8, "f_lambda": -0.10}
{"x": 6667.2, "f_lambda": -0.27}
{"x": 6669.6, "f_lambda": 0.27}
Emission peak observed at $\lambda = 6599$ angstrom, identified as [O II]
